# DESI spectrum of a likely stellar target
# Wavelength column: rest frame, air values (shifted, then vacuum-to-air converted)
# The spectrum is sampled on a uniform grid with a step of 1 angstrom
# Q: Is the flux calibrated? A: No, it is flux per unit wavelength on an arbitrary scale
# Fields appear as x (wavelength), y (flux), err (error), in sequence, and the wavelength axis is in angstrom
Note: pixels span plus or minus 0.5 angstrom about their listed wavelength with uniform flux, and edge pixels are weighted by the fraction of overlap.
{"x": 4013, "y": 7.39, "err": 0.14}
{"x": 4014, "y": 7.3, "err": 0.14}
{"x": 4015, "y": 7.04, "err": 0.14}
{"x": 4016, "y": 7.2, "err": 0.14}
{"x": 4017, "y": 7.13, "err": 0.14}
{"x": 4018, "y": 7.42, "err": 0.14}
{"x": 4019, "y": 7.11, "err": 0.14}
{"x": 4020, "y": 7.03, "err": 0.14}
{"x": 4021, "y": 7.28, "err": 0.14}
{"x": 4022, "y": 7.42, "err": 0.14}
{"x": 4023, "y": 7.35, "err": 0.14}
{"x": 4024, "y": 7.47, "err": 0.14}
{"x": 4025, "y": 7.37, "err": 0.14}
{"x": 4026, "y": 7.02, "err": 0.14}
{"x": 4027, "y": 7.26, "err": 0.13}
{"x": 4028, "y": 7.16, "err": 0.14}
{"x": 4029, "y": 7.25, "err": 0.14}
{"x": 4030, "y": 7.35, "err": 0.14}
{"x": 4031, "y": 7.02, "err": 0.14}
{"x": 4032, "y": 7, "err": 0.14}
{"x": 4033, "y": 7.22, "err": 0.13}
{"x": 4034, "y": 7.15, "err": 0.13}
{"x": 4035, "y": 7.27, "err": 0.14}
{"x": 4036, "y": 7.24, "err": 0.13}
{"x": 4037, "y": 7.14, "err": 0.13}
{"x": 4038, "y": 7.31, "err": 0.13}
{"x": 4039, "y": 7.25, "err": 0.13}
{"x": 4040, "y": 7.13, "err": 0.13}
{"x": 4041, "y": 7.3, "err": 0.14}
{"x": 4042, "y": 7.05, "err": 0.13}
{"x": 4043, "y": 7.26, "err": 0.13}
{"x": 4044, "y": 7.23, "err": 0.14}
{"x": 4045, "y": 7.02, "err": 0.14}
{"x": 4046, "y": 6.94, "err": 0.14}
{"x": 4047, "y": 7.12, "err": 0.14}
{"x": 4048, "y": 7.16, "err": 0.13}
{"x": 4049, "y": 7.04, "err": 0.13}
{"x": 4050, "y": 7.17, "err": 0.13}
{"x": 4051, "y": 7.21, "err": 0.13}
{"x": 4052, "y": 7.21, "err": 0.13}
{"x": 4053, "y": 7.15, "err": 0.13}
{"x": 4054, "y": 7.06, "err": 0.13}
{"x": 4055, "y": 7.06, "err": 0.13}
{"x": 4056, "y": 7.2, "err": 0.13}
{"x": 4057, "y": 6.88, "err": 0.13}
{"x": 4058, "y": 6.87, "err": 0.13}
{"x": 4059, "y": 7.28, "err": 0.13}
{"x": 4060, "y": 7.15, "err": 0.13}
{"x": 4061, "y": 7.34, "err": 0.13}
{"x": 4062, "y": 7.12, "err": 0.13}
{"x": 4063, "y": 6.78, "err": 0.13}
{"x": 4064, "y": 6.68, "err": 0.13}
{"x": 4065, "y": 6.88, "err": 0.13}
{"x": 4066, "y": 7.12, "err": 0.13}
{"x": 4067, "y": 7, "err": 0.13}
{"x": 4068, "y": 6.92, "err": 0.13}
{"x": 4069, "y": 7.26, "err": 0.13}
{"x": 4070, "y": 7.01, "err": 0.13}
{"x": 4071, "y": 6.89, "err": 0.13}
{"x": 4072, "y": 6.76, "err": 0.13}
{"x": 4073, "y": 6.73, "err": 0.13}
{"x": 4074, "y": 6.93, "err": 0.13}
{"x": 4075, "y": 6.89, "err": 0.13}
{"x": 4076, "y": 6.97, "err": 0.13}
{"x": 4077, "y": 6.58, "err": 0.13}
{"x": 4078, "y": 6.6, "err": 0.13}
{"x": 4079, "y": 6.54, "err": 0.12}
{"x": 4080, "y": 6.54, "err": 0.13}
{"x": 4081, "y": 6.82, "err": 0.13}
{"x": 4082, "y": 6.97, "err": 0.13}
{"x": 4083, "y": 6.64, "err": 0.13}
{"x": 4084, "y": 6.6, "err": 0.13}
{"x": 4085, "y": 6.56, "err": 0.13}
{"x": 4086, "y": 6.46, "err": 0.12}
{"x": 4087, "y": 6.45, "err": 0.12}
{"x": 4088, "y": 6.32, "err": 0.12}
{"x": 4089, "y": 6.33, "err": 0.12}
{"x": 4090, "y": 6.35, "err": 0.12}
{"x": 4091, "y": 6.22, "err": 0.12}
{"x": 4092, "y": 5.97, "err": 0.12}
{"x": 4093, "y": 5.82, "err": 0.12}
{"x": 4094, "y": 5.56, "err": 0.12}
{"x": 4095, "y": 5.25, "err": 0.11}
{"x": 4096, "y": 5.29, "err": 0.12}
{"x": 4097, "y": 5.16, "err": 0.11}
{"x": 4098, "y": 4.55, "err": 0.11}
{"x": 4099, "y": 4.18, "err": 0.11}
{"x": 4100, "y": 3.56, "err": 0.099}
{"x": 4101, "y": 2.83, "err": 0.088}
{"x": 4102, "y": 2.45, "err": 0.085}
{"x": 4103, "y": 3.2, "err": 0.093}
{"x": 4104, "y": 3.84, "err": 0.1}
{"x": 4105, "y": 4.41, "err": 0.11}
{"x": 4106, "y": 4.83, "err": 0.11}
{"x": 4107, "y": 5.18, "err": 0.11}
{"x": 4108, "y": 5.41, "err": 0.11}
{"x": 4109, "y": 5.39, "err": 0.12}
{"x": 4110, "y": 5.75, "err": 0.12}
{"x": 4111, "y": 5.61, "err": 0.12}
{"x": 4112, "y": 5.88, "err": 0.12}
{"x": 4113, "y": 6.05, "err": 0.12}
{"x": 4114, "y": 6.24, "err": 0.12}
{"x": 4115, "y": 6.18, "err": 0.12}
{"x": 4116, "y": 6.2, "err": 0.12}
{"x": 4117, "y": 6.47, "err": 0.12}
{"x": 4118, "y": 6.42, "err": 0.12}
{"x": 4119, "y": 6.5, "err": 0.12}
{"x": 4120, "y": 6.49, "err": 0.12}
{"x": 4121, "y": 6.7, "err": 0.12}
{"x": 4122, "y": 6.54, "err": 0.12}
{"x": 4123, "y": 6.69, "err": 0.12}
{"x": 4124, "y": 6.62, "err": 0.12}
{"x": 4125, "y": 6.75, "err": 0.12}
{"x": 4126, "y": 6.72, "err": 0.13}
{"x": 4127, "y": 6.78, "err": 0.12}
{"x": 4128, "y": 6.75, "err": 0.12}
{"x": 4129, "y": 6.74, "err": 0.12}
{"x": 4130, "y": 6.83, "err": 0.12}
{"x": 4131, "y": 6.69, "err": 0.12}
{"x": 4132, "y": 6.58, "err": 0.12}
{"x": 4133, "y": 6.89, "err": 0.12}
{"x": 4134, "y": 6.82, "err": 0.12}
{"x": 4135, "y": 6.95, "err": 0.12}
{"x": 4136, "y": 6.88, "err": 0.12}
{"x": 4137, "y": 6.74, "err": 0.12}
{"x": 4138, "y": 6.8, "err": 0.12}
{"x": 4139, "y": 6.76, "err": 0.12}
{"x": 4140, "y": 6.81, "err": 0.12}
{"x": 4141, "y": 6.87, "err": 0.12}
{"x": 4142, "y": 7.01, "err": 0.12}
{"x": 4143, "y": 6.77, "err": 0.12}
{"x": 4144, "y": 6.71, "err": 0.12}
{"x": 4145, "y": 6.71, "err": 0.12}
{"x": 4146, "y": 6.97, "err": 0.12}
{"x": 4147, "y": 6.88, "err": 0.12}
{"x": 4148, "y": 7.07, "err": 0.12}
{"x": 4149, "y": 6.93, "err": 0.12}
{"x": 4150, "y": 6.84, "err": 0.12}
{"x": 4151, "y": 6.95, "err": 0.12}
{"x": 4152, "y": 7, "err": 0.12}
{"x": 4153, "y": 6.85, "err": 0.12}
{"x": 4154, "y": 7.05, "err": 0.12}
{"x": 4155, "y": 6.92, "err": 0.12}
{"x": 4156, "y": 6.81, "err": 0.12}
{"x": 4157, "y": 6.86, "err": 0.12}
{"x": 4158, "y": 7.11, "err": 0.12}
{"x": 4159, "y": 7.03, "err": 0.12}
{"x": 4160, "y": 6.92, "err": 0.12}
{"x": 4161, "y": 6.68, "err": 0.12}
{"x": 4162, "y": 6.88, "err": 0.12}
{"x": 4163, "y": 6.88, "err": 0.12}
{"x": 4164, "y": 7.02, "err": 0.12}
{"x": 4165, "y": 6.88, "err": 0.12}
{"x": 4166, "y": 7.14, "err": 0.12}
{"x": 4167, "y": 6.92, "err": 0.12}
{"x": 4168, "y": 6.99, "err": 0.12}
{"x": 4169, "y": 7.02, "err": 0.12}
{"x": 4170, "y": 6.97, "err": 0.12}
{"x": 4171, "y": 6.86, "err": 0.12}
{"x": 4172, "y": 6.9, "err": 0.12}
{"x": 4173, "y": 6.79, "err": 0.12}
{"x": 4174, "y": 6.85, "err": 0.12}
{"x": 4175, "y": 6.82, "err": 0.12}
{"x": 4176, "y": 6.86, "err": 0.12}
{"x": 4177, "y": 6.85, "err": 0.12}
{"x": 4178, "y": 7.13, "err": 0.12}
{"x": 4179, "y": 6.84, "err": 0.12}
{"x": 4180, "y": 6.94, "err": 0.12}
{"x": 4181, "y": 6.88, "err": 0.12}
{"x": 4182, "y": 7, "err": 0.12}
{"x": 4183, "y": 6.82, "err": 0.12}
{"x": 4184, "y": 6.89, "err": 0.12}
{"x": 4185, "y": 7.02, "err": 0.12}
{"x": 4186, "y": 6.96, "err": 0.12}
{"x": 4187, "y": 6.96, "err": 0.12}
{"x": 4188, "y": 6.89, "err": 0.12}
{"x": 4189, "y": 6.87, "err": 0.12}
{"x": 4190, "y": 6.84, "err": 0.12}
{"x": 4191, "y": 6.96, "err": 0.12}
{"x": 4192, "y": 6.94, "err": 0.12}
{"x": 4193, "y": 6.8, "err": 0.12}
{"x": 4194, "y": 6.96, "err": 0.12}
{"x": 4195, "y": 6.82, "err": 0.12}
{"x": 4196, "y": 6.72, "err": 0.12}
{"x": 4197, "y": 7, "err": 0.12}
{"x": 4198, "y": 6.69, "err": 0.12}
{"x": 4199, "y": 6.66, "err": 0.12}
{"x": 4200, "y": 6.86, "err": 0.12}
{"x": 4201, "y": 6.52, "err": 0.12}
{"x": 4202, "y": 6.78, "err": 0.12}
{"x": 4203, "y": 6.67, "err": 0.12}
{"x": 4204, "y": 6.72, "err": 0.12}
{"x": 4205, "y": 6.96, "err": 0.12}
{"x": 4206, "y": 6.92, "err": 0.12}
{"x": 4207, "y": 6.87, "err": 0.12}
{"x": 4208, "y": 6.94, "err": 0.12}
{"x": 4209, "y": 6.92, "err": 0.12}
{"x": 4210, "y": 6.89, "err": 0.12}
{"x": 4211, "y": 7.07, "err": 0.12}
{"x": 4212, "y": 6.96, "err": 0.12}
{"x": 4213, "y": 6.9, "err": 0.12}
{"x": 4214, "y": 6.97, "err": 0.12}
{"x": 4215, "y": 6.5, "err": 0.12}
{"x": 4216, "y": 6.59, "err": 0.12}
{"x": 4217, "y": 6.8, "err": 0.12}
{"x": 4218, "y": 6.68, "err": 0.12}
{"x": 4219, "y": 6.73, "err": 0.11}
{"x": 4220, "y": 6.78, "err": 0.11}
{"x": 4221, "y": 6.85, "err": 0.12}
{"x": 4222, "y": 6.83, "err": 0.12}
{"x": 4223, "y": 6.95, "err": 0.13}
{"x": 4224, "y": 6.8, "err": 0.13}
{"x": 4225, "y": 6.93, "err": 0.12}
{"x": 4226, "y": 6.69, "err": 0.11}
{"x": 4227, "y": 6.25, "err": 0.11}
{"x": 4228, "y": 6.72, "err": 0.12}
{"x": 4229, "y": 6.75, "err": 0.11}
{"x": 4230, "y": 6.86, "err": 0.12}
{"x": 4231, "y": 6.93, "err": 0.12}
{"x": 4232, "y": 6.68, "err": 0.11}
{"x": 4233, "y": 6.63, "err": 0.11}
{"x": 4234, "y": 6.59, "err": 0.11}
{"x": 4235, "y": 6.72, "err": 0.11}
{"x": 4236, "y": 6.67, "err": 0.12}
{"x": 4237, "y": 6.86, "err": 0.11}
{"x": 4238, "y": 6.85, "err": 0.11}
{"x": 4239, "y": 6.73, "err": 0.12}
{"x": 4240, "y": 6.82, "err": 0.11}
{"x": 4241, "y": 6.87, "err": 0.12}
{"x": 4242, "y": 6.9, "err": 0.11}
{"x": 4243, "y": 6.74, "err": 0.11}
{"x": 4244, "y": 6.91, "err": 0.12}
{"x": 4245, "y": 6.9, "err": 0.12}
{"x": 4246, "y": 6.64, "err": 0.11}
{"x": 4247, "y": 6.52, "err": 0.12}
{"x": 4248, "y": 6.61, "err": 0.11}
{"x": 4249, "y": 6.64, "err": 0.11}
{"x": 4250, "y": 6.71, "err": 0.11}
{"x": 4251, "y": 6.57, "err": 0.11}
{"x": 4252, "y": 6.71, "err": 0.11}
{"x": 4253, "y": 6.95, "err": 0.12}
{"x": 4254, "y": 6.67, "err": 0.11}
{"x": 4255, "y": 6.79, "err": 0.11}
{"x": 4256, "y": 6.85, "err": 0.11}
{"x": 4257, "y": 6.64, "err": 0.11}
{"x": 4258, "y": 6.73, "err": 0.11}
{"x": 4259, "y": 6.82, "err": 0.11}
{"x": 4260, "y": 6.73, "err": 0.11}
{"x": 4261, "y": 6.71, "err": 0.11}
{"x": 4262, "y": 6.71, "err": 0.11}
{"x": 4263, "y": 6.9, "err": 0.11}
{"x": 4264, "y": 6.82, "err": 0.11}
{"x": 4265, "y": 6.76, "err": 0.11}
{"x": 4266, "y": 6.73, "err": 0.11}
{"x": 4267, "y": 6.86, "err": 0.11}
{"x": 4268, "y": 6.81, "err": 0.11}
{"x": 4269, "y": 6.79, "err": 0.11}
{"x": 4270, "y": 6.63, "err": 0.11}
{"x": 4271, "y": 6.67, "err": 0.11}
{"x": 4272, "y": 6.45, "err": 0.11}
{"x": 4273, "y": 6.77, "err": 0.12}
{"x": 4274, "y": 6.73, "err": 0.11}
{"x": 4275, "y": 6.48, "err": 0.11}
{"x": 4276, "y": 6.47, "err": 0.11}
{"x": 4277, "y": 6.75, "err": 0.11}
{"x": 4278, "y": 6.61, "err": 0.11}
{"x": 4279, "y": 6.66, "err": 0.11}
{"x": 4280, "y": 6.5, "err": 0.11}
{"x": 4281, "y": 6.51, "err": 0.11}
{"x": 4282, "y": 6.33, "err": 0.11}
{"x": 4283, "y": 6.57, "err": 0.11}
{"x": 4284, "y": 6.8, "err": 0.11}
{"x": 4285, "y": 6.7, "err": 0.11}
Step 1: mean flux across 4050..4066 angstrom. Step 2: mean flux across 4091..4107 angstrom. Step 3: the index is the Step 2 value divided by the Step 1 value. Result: 0.64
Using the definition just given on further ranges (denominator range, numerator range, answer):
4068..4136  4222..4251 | 1.11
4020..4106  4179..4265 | 1.04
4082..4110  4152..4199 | 1.31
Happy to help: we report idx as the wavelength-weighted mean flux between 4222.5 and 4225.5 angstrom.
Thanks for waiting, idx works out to 6.89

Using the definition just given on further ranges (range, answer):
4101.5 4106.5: 3.75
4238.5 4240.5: 6.78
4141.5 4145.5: 6.8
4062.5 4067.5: 6.89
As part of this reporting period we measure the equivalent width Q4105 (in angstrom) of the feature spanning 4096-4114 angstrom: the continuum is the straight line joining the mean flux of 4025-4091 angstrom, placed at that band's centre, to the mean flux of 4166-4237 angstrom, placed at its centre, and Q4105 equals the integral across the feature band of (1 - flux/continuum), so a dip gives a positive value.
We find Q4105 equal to 5.86 angstrom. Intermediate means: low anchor 6.97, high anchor 6.84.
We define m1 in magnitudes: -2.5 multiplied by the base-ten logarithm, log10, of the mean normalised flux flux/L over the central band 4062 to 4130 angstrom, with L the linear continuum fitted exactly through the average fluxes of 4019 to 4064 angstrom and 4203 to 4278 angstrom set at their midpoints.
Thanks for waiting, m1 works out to 0.16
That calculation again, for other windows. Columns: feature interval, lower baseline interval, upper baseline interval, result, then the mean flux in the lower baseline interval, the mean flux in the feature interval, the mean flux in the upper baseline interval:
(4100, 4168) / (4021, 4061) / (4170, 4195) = 0.10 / 7.18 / 6.36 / 6.9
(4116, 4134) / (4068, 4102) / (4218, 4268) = -0.07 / 6.07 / 6.65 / 6.76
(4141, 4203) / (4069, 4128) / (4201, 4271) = -0.08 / 5.94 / 6.89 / 6.77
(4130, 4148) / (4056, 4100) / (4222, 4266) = -0.04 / 6.47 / 6.82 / 6.75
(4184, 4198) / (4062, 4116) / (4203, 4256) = -0.06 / 5.93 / 6.9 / 6.78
